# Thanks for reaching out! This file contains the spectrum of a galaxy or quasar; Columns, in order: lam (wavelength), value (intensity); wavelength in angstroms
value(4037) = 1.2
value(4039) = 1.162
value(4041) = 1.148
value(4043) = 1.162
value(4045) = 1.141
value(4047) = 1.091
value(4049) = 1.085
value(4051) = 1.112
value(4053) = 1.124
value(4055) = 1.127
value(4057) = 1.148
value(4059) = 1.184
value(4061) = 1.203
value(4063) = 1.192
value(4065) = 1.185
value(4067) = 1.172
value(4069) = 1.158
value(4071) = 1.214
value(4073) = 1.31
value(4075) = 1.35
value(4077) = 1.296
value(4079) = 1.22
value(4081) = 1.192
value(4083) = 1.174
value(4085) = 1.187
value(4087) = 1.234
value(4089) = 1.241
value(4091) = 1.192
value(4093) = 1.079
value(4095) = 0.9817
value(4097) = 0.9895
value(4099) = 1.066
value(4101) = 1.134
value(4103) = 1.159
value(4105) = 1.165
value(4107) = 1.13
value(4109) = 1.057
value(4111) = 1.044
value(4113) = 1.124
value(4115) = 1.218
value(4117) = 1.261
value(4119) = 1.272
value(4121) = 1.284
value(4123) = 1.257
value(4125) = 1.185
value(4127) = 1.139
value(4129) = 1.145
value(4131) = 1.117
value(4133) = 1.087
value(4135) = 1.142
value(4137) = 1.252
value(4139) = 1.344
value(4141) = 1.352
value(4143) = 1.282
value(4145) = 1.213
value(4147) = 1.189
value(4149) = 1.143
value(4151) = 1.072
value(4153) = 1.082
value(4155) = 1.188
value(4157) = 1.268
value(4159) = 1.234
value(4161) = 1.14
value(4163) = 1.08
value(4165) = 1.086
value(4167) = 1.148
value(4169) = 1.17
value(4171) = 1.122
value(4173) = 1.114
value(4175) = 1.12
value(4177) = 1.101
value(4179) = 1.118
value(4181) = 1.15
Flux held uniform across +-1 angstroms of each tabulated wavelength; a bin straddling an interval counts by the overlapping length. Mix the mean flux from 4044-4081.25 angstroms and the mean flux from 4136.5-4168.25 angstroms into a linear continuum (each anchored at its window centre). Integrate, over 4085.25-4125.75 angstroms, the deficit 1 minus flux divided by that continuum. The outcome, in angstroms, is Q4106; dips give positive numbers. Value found 1.14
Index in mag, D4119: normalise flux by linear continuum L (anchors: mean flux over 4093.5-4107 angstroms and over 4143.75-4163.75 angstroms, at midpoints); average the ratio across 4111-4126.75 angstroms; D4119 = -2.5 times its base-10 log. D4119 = -0.093 mag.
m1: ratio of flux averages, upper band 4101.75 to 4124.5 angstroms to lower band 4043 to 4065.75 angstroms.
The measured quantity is 1.0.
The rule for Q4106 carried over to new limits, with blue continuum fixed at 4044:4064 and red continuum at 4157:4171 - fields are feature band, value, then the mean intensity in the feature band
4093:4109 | 0.81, 1.09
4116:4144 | -1.84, 1.22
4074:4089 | -1.22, 1.24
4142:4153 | -0.21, 1.17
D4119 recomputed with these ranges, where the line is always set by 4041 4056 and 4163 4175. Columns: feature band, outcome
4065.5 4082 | -0.11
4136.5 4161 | -0.08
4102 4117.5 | -0.02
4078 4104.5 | -0.02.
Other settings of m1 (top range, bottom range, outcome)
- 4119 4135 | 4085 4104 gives 1.05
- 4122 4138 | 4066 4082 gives 0.94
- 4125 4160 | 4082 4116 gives 1.06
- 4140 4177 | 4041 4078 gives 0.99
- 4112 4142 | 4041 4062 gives 1.06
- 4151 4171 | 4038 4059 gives 1.01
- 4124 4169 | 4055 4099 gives 1.00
